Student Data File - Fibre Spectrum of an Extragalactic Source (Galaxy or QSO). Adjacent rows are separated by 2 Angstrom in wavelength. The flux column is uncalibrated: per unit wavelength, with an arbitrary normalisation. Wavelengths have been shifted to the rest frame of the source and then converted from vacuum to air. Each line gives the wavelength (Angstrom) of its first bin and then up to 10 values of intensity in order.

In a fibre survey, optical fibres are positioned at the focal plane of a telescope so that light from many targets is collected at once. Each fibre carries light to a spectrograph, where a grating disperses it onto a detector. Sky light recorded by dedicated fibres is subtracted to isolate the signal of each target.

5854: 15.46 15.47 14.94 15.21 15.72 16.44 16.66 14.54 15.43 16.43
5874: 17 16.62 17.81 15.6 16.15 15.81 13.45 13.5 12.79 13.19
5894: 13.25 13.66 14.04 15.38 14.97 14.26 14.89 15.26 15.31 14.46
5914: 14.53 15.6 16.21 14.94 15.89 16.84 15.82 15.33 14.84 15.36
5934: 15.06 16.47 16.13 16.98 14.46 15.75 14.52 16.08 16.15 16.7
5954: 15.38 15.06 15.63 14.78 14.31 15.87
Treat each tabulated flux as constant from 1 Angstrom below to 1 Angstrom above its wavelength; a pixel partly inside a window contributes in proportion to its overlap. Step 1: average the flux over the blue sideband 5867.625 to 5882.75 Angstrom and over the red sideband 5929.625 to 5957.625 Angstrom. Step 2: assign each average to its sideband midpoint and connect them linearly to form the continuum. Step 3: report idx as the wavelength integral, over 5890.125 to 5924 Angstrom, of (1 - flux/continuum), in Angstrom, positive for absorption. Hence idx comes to 2.6 Angstrom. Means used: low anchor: 16.3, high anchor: 15.7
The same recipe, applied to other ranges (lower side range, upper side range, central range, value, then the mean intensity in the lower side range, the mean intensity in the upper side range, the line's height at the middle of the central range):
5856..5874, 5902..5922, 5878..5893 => 0.85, 15.7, 15.1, 15.5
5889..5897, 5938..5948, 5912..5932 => -1.25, 13.2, 15.6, 14.6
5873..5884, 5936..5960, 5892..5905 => 1.70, 16.6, 15.7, 16.3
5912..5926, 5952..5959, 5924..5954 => -0.29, 15.6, 15.5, 15.6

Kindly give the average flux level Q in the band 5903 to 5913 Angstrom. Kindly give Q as 14.8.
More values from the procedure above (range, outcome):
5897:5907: 14.7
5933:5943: 15.8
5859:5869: 15.7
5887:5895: 13.2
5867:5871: 15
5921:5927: 16.2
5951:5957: 15.7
